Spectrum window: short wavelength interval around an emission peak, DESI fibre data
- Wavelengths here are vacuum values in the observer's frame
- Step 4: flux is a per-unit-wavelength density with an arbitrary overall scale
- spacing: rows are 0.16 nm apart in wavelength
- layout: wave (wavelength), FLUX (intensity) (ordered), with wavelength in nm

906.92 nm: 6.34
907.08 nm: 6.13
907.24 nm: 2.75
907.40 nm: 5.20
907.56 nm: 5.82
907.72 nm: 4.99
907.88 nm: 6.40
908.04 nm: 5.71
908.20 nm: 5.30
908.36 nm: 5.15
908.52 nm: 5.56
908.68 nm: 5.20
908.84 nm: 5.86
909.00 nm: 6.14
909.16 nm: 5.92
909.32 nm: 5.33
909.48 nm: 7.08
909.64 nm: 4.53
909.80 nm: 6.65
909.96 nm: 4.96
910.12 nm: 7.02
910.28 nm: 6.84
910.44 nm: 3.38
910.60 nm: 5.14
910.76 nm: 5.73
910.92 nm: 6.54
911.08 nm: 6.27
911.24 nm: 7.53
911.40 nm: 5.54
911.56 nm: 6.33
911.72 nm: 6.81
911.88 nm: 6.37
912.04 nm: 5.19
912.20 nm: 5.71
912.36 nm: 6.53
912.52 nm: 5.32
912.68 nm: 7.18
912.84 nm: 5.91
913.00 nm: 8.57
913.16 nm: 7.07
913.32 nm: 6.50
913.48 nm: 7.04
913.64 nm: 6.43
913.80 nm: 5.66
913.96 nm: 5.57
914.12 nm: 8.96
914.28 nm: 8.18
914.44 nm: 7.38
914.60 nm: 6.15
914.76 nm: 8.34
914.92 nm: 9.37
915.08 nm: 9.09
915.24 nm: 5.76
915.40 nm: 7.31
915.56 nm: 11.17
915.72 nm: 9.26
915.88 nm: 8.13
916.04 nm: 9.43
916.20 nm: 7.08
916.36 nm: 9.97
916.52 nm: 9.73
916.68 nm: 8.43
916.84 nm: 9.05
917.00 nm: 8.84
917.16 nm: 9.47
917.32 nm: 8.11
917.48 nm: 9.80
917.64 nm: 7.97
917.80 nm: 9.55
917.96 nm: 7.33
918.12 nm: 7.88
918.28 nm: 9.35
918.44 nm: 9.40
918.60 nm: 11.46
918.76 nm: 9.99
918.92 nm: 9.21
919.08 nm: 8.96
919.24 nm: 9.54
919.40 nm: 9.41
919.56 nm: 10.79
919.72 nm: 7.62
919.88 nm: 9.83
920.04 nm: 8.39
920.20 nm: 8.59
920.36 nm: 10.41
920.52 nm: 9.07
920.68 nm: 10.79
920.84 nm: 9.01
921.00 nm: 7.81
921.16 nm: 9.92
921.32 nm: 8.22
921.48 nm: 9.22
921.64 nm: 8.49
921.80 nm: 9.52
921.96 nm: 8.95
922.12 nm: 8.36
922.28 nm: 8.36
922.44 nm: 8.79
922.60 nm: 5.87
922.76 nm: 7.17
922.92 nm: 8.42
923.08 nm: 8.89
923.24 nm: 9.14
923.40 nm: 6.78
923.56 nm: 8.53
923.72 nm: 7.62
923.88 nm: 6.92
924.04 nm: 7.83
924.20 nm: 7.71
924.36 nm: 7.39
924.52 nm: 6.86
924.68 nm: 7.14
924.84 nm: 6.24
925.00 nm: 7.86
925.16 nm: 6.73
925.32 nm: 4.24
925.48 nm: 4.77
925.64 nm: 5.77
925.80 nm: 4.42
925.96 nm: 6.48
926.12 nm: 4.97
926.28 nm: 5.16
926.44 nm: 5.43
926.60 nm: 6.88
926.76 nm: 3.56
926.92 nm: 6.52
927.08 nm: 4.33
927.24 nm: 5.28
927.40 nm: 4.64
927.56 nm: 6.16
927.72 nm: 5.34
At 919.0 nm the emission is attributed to Mg II 2798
